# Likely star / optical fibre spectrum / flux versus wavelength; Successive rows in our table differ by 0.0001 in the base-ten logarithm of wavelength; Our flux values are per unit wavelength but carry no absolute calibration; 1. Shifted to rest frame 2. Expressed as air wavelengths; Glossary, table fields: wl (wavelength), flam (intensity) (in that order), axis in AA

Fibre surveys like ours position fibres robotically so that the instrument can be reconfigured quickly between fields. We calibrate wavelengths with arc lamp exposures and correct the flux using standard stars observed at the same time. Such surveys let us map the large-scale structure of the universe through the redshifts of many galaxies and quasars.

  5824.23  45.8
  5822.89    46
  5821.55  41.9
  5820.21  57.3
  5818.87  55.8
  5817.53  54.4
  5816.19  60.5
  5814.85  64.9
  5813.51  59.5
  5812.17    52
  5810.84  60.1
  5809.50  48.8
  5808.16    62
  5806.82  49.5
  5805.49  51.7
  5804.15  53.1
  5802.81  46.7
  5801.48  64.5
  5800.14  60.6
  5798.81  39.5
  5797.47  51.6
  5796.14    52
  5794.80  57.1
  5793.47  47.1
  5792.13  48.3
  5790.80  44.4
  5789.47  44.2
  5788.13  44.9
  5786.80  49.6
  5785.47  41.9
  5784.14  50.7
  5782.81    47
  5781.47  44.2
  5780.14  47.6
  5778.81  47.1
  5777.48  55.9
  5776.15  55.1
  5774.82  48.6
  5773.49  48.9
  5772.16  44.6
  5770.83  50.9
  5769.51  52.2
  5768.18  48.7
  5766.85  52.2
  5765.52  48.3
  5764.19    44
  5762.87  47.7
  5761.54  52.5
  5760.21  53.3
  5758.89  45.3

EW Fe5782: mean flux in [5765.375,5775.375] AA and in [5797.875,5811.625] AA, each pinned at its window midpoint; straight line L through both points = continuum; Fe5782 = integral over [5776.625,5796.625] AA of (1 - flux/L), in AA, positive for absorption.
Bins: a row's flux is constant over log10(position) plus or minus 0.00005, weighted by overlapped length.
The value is 1.2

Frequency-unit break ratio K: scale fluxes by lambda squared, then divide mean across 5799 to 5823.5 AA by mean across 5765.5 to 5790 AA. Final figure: 1.1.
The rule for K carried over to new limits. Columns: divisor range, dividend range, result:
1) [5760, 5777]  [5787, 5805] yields 1.02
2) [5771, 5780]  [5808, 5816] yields 1.17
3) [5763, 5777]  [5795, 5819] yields 1.13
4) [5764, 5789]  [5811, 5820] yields 1.21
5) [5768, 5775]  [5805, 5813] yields 1.12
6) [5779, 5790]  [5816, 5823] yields 1.15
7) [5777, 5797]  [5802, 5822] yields 1.15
